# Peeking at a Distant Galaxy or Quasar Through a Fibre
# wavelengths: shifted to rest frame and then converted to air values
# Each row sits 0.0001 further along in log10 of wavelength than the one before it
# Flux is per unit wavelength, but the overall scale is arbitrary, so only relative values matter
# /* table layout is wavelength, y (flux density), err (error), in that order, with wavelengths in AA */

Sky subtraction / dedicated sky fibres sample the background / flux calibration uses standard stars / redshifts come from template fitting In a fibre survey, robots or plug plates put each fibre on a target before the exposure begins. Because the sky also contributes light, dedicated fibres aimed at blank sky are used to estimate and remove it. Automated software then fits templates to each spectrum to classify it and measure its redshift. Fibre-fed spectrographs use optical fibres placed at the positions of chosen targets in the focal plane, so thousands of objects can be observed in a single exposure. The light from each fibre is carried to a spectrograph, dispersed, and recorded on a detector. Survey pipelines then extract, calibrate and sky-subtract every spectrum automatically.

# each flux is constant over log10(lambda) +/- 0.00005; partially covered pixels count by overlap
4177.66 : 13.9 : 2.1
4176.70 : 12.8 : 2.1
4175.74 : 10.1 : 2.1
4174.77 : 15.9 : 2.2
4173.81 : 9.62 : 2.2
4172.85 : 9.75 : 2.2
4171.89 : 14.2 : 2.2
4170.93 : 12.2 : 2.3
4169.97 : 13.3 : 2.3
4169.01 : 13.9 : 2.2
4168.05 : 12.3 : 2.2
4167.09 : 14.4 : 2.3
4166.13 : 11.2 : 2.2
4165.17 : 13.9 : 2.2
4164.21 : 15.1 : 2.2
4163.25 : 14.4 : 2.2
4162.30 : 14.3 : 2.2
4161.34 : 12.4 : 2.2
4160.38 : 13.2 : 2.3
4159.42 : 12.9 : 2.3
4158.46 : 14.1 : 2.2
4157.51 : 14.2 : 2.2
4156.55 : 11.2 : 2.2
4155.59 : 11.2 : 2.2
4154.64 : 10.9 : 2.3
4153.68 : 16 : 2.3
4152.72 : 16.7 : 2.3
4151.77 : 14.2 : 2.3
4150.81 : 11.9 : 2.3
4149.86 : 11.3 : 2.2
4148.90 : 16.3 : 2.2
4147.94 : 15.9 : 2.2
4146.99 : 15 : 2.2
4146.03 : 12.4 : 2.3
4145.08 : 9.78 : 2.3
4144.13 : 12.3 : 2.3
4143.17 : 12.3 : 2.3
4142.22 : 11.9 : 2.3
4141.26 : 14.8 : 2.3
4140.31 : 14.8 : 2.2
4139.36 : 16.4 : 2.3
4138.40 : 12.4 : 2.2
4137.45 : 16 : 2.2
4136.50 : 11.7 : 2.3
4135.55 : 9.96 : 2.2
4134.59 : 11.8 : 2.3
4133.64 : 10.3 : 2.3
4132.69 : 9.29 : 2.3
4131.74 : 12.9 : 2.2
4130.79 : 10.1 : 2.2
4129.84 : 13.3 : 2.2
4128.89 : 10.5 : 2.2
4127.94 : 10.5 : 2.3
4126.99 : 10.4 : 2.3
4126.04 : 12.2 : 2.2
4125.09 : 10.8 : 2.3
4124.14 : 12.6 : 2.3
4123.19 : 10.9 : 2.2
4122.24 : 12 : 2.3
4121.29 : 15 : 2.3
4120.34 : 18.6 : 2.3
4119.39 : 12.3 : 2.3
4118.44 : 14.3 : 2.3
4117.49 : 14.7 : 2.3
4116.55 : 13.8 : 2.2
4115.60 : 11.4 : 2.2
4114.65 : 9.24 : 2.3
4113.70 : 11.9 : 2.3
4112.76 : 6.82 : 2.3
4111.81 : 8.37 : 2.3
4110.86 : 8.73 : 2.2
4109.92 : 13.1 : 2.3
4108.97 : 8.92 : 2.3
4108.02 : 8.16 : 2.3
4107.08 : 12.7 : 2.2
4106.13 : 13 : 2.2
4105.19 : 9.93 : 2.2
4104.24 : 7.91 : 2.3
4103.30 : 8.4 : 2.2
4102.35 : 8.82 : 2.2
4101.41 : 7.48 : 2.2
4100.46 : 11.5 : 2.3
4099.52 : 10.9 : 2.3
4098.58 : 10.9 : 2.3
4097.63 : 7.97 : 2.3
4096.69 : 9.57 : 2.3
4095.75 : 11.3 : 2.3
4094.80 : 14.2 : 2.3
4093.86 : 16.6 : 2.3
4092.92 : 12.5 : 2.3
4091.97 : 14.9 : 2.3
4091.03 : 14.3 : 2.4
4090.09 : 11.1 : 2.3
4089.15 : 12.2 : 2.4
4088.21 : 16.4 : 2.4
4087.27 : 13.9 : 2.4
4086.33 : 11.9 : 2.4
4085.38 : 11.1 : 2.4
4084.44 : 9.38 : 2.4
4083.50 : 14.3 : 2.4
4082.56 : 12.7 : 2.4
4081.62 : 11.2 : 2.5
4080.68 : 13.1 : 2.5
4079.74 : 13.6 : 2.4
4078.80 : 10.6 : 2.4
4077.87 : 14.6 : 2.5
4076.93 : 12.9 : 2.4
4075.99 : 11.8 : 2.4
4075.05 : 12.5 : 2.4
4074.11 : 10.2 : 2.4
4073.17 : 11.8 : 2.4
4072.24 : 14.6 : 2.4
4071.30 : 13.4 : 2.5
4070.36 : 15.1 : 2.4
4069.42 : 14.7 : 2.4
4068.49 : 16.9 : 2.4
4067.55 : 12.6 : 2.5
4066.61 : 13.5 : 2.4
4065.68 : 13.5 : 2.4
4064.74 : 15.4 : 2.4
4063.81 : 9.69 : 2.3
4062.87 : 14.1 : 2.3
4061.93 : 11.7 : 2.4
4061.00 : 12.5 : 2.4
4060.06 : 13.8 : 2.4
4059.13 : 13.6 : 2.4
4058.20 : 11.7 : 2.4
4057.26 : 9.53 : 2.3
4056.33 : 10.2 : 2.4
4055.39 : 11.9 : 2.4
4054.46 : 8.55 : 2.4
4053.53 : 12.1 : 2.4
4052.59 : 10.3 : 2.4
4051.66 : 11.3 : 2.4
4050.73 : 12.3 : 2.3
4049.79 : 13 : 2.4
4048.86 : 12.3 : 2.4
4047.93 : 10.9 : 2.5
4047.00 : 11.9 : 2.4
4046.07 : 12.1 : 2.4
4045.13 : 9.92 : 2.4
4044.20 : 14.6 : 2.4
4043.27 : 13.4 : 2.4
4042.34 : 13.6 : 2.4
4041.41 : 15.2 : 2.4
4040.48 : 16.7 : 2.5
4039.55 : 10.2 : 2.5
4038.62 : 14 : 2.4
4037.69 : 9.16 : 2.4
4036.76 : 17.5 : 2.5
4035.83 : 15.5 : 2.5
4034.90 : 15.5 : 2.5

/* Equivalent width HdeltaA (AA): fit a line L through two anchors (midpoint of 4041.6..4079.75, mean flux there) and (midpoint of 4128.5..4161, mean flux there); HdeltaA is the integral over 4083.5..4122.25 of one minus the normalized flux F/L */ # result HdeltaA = 3.23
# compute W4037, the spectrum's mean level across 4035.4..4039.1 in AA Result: 14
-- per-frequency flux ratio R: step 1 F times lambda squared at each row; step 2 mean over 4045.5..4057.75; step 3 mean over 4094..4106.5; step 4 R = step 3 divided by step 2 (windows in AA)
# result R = 0.94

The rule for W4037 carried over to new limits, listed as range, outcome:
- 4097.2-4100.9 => 10.3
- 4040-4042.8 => 15.2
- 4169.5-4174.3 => 11.8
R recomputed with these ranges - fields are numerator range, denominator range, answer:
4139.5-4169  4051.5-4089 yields 1.11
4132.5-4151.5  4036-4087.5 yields 1.06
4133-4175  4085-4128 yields 1.16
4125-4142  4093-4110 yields 1.16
